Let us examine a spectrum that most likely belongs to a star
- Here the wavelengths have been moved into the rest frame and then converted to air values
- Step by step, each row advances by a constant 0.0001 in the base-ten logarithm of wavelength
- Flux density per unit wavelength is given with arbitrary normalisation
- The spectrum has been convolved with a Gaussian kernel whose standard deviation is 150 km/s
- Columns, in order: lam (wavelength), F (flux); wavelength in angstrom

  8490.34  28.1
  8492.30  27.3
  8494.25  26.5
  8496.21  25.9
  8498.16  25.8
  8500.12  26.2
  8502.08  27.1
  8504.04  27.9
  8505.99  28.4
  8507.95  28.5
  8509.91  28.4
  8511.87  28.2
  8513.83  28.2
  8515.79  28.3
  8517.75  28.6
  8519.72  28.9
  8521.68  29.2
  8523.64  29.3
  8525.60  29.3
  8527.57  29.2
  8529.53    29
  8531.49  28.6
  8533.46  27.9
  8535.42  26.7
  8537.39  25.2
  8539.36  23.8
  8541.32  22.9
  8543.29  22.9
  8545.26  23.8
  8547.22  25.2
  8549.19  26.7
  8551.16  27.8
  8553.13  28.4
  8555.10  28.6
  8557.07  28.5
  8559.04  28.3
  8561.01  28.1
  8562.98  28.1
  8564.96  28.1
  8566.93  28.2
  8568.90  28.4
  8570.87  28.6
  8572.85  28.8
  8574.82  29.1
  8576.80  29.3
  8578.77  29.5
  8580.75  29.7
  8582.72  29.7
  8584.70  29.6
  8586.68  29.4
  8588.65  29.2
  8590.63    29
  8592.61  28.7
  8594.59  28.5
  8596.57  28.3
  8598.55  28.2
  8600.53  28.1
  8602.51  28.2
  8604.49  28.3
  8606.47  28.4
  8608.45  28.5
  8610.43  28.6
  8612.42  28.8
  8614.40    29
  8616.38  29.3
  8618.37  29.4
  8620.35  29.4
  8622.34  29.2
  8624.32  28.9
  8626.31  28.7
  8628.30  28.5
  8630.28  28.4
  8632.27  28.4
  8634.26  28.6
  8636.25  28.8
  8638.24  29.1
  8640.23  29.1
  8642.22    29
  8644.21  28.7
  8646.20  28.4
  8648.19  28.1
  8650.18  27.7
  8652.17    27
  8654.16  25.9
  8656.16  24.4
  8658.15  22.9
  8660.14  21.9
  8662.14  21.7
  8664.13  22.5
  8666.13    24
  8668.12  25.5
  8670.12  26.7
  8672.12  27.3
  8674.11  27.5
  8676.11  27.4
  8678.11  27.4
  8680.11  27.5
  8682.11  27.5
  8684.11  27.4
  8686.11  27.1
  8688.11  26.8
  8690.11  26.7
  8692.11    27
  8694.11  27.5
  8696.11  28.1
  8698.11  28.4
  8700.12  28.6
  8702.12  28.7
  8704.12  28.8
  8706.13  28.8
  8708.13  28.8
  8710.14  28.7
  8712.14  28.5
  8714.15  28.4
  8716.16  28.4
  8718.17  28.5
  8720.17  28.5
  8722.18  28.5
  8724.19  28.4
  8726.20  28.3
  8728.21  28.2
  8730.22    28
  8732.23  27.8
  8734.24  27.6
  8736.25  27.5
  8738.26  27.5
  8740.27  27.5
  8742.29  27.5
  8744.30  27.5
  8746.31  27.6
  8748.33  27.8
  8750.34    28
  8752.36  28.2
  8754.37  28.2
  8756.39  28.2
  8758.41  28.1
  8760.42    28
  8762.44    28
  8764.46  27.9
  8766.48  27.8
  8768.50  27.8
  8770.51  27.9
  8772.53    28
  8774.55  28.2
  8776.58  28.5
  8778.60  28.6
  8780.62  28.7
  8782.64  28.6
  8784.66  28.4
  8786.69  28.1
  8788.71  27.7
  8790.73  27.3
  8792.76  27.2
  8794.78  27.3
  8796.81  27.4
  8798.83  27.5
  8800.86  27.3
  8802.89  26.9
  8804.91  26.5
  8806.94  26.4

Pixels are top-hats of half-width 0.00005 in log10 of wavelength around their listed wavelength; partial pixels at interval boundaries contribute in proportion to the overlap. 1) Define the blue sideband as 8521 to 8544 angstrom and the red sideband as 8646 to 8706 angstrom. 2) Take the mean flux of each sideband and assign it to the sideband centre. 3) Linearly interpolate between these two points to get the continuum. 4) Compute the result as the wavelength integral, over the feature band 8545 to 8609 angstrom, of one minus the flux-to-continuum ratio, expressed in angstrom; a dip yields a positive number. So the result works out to -3.6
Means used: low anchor 27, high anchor 26.6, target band 28.4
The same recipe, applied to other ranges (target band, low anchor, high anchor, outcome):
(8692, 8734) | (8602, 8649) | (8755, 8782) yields 0.0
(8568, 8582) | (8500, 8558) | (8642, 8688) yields -1.1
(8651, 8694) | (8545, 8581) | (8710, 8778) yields 3.4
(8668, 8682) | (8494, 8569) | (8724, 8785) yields 0.3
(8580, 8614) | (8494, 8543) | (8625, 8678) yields -2.1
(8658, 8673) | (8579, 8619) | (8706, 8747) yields 2.3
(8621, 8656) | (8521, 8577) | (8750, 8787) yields -0.7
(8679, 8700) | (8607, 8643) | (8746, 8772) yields 0.7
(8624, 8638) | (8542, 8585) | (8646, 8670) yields -1.5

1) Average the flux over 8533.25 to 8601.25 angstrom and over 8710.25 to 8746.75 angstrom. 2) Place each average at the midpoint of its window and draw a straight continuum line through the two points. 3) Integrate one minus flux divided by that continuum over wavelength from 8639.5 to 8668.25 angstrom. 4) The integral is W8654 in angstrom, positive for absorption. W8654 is 2.2 angstrom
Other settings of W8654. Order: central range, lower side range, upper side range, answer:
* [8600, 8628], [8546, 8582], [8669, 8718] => -0.7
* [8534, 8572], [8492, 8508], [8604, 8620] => 1.5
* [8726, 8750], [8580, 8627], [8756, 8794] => 0.4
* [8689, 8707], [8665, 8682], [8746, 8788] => -0.7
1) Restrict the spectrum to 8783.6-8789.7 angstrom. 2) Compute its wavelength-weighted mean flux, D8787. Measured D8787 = 28.1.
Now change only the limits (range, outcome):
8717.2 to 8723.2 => 28.5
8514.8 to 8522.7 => 28.7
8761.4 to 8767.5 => 27.9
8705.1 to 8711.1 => 28.7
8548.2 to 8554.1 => 27.6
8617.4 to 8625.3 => 29.2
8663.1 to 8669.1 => 24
